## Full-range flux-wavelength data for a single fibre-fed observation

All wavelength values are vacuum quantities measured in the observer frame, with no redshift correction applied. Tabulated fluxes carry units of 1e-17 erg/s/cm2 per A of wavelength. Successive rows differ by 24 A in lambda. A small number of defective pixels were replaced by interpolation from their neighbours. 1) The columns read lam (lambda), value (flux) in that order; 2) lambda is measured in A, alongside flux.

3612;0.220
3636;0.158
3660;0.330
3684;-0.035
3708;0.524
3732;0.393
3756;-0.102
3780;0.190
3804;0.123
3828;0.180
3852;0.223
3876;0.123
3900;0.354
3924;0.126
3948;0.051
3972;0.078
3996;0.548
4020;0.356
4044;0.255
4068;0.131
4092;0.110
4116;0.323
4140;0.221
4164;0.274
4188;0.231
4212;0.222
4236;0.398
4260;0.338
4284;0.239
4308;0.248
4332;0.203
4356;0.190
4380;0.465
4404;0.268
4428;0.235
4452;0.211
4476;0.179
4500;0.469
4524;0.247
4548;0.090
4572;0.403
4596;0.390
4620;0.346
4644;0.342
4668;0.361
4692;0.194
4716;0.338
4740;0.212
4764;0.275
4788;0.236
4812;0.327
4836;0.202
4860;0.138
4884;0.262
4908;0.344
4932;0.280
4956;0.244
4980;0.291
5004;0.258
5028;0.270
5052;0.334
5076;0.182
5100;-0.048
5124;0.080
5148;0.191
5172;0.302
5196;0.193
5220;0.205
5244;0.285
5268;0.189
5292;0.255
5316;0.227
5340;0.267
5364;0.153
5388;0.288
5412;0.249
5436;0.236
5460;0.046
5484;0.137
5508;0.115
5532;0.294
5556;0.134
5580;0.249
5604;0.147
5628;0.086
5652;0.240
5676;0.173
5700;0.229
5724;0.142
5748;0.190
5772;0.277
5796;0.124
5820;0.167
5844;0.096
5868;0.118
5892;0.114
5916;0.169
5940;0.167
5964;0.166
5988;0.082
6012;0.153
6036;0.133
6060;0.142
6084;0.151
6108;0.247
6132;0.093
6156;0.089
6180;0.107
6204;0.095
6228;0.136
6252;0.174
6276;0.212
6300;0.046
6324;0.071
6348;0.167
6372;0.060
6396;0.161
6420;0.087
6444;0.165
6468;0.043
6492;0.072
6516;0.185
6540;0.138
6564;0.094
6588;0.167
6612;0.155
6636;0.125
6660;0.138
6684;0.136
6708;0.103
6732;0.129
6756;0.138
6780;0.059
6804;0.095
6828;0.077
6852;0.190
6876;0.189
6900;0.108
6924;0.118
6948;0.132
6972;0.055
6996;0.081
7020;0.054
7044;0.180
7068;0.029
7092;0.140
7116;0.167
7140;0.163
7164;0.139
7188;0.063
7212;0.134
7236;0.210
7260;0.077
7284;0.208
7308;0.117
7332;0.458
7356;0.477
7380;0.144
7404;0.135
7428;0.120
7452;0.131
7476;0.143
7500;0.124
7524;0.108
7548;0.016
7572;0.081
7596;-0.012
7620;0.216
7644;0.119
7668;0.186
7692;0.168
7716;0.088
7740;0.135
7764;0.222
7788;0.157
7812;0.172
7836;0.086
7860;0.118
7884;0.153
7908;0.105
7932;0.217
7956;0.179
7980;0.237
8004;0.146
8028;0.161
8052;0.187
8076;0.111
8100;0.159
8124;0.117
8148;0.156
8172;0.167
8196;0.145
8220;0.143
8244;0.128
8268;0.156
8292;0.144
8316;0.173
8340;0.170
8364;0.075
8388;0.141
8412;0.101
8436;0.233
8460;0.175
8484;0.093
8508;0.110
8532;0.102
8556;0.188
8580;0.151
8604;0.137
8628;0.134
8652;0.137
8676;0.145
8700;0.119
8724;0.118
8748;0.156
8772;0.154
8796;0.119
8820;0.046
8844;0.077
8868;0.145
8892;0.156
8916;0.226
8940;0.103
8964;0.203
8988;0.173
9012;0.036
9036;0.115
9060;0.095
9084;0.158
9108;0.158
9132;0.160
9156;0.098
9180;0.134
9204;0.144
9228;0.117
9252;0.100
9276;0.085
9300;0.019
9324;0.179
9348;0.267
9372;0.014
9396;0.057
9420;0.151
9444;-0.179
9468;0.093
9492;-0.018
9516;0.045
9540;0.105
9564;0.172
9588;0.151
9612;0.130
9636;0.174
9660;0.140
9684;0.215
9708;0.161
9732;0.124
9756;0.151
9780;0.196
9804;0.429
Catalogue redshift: 0.969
